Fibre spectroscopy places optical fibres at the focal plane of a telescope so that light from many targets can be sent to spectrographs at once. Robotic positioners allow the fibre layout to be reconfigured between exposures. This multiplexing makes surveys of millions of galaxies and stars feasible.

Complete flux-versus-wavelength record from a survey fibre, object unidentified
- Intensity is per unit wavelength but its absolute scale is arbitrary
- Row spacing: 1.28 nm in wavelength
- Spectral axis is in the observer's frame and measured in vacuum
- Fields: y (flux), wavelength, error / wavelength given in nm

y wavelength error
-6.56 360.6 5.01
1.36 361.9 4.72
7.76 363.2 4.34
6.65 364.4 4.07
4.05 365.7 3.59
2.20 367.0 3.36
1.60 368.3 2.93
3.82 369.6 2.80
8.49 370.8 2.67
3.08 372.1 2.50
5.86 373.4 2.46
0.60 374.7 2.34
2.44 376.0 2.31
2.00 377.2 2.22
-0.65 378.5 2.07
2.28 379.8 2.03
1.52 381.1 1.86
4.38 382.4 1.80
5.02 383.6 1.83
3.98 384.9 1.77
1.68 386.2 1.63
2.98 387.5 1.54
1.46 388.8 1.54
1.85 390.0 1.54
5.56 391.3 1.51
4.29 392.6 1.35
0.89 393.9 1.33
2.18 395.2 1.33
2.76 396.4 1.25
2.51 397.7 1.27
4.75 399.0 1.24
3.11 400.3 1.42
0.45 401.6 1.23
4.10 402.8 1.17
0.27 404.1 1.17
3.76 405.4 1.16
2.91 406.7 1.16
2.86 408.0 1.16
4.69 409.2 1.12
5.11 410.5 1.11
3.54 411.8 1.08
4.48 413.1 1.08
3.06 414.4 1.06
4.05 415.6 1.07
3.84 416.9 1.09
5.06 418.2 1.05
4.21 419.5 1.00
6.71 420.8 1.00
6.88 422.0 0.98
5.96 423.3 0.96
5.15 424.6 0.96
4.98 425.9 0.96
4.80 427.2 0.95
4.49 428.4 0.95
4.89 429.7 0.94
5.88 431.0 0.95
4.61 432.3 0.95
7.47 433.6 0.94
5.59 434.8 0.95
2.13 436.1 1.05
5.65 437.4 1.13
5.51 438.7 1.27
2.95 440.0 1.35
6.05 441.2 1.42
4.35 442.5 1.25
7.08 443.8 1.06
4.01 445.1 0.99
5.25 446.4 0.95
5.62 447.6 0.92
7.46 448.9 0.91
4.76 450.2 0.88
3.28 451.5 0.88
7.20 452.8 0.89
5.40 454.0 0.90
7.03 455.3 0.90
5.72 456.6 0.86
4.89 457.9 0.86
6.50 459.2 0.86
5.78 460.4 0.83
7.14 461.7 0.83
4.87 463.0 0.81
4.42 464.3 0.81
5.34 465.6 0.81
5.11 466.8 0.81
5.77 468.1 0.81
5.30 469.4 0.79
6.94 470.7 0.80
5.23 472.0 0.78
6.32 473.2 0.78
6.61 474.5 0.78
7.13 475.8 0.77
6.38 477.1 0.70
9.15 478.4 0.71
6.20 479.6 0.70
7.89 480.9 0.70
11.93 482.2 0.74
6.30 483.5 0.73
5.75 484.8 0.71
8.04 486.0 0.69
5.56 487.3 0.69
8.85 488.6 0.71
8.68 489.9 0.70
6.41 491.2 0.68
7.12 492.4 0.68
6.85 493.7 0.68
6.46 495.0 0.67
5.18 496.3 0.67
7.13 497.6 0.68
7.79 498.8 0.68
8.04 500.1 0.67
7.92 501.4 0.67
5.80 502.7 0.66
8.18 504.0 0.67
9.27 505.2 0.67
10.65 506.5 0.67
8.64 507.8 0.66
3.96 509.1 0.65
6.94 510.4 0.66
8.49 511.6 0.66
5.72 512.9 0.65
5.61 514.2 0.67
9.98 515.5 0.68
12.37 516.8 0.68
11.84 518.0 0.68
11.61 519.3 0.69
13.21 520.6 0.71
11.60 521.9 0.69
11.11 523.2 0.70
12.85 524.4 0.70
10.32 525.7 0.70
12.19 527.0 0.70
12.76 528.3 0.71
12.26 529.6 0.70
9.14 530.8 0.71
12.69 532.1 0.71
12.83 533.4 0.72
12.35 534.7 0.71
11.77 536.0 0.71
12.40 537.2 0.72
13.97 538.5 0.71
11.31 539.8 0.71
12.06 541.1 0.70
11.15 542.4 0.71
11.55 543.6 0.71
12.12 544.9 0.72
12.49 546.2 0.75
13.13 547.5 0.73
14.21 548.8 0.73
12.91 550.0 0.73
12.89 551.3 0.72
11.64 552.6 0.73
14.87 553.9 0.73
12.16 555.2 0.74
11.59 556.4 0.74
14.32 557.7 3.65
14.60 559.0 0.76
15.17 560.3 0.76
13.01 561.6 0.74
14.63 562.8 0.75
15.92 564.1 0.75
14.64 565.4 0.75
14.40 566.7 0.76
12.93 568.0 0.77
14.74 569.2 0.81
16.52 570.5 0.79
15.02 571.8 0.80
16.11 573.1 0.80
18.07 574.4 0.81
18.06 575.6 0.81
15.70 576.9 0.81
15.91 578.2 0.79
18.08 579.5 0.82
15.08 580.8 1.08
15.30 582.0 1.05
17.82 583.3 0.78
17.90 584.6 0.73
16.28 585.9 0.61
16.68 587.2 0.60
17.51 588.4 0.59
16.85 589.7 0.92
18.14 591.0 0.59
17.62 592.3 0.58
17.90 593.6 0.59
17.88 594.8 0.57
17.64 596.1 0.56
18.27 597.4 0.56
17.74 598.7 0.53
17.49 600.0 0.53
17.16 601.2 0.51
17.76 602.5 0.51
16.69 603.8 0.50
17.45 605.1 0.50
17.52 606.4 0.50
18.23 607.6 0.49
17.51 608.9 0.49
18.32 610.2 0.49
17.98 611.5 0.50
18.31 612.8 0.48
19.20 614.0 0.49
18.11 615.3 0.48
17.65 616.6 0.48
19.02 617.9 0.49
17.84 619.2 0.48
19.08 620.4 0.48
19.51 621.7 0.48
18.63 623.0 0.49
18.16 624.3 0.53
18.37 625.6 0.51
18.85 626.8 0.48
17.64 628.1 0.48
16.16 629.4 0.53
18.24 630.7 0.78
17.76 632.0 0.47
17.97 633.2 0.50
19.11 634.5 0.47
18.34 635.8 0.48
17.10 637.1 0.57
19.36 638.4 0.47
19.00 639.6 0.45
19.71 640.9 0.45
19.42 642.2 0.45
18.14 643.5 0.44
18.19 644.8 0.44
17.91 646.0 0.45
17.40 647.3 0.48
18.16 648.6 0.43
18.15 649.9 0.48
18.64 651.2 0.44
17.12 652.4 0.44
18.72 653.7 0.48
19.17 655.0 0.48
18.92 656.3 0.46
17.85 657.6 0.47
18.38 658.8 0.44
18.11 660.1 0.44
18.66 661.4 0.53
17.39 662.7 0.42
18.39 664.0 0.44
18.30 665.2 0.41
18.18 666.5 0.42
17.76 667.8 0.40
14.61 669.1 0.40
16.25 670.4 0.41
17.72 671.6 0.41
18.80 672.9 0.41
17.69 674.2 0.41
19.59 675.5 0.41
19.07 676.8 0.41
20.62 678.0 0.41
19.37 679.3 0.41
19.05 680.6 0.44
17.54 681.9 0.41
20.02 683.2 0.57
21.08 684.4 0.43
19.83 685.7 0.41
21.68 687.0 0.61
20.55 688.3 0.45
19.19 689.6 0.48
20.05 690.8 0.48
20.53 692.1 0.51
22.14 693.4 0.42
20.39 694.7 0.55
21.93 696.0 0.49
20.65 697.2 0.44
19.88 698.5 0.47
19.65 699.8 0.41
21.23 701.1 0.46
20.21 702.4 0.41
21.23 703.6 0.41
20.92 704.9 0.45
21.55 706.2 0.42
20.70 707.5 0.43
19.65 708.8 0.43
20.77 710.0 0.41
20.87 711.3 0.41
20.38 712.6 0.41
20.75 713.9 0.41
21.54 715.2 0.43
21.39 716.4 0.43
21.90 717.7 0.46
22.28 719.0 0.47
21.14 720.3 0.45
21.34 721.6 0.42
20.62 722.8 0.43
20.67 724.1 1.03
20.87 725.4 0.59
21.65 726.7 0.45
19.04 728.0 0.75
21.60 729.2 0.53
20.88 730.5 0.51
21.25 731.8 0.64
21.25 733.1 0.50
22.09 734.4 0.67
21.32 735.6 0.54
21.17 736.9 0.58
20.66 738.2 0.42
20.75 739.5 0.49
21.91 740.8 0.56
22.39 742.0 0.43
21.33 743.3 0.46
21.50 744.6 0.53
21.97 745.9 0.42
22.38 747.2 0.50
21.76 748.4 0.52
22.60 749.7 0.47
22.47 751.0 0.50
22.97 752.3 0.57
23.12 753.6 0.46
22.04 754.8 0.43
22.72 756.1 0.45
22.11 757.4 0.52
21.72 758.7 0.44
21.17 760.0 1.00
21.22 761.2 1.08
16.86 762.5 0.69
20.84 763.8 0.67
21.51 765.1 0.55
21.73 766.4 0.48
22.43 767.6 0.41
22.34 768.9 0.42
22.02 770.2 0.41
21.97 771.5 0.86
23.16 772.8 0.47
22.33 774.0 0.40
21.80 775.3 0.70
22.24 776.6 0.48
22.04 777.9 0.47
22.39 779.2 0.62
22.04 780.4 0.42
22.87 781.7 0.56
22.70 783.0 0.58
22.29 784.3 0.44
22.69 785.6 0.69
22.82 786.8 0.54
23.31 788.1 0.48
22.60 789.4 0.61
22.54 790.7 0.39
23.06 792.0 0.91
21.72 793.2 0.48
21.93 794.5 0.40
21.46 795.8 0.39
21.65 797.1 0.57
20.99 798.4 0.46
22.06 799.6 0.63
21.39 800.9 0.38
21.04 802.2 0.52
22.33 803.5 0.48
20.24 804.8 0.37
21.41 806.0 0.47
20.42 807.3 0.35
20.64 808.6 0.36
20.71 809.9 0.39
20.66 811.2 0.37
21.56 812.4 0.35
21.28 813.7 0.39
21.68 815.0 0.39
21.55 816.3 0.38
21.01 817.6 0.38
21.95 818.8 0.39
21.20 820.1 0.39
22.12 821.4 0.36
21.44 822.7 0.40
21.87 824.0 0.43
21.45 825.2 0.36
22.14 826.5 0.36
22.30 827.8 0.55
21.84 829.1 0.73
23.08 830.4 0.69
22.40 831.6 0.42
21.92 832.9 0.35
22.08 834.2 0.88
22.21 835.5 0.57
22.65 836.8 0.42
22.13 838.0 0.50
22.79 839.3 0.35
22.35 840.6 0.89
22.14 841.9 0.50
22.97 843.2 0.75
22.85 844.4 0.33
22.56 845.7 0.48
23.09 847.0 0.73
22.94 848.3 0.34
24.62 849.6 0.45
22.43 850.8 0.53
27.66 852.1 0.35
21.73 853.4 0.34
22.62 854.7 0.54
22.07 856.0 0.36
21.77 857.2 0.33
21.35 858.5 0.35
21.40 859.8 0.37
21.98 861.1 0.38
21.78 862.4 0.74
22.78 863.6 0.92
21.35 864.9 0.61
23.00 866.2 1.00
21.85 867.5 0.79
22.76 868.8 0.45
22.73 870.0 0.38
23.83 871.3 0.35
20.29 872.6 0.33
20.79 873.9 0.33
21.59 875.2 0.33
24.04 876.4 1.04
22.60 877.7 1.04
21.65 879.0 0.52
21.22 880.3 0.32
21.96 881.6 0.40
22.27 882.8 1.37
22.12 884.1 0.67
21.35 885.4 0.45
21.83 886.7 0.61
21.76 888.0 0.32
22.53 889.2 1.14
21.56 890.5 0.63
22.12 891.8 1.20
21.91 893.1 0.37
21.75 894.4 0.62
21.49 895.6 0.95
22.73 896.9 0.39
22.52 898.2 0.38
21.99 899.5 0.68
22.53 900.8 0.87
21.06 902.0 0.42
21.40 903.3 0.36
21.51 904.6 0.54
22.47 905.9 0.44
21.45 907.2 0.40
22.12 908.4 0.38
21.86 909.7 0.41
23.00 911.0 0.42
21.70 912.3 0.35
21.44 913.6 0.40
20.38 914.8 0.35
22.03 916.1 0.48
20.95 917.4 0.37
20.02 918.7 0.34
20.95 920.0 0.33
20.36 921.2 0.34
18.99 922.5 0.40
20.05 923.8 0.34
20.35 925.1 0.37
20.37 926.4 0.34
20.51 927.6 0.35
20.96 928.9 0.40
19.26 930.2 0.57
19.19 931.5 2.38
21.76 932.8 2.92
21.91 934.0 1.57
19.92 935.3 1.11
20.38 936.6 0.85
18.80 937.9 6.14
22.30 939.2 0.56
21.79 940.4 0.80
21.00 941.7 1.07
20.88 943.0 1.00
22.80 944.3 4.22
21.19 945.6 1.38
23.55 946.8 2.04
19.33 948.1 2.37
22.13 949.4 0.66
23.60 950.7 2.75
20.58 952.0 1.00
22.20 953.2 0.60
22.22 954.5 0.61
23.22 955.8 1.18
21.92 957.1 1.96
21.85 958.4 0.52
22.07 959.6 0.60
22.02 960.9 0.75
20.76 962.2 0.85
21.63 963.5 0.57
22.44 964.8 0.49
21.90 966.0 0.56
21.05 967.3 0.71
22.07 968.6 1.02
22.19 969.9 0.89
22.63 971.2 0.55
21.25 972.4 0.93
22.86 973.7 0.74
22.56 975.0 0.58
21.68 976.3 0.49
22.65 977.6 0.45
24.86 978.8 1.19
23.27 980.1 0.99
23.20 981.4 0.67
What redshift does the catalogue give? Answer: 0.29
